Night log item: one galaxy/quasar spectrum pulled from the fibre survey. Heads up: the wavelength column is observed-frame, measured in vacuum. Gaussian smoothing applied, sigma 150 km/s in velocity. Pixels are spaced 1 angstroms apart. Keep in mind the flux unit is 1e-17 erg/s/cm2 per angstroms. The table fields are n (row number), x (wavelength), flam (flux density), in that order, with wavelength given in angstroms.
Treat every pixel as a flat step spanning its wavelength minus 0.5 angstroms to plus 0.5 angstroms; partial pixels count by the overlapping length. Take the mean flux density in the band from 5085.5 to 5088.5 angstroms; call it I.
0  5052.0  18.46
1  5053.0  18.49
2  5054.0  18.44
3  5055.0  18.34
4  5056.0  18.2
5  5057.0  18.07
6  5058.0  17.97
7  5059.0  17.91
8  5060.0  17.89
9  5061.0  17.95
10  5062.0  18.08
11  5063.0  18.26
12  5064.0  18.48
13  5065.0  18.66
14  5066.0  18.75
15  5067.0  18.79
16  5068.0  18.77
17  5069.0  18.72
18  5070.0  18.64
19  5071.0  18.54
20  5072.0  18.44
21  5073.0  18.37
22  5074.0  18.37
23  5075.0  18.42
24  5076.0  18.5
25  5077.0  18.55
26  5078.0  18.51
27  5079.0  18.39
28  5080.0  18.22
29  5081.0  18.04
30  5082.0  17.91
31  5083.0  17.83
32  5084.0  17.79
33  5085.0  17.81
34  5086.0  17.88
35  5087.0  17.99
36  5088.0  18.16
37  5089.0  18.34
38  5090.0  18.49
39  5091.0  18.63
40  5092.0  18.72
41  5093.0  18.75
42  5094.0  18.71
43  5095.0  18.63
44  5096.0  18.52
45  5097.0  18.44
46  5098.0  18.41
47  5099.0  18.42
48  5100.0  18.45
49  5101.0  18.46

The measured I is 18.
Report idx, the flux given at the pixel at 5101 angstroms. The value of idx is 18.46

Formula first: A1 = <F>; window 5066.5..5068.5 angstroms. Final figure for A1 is 18.8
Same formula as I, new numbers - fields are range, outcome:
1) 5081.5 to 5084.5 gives 17.8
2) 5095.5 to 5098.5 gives 18.5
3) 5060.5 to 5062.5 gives 18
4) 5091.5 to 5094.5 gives 18.7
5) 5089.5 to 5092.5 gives 18.6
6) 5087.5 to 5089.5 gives 18.2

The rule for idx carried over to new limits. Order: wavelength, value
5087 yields 17.99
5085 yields 17.81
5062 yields 18.08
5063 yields 18.26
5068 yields 18.77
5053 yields 18.49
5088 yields 18.16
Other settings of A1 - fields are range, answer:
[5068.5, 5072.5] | 18.6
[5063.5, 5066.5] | 18.6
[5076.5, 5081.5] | 18.3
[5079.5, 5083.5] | 18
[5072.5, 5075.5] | 18.4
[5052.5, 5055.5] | 18.4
